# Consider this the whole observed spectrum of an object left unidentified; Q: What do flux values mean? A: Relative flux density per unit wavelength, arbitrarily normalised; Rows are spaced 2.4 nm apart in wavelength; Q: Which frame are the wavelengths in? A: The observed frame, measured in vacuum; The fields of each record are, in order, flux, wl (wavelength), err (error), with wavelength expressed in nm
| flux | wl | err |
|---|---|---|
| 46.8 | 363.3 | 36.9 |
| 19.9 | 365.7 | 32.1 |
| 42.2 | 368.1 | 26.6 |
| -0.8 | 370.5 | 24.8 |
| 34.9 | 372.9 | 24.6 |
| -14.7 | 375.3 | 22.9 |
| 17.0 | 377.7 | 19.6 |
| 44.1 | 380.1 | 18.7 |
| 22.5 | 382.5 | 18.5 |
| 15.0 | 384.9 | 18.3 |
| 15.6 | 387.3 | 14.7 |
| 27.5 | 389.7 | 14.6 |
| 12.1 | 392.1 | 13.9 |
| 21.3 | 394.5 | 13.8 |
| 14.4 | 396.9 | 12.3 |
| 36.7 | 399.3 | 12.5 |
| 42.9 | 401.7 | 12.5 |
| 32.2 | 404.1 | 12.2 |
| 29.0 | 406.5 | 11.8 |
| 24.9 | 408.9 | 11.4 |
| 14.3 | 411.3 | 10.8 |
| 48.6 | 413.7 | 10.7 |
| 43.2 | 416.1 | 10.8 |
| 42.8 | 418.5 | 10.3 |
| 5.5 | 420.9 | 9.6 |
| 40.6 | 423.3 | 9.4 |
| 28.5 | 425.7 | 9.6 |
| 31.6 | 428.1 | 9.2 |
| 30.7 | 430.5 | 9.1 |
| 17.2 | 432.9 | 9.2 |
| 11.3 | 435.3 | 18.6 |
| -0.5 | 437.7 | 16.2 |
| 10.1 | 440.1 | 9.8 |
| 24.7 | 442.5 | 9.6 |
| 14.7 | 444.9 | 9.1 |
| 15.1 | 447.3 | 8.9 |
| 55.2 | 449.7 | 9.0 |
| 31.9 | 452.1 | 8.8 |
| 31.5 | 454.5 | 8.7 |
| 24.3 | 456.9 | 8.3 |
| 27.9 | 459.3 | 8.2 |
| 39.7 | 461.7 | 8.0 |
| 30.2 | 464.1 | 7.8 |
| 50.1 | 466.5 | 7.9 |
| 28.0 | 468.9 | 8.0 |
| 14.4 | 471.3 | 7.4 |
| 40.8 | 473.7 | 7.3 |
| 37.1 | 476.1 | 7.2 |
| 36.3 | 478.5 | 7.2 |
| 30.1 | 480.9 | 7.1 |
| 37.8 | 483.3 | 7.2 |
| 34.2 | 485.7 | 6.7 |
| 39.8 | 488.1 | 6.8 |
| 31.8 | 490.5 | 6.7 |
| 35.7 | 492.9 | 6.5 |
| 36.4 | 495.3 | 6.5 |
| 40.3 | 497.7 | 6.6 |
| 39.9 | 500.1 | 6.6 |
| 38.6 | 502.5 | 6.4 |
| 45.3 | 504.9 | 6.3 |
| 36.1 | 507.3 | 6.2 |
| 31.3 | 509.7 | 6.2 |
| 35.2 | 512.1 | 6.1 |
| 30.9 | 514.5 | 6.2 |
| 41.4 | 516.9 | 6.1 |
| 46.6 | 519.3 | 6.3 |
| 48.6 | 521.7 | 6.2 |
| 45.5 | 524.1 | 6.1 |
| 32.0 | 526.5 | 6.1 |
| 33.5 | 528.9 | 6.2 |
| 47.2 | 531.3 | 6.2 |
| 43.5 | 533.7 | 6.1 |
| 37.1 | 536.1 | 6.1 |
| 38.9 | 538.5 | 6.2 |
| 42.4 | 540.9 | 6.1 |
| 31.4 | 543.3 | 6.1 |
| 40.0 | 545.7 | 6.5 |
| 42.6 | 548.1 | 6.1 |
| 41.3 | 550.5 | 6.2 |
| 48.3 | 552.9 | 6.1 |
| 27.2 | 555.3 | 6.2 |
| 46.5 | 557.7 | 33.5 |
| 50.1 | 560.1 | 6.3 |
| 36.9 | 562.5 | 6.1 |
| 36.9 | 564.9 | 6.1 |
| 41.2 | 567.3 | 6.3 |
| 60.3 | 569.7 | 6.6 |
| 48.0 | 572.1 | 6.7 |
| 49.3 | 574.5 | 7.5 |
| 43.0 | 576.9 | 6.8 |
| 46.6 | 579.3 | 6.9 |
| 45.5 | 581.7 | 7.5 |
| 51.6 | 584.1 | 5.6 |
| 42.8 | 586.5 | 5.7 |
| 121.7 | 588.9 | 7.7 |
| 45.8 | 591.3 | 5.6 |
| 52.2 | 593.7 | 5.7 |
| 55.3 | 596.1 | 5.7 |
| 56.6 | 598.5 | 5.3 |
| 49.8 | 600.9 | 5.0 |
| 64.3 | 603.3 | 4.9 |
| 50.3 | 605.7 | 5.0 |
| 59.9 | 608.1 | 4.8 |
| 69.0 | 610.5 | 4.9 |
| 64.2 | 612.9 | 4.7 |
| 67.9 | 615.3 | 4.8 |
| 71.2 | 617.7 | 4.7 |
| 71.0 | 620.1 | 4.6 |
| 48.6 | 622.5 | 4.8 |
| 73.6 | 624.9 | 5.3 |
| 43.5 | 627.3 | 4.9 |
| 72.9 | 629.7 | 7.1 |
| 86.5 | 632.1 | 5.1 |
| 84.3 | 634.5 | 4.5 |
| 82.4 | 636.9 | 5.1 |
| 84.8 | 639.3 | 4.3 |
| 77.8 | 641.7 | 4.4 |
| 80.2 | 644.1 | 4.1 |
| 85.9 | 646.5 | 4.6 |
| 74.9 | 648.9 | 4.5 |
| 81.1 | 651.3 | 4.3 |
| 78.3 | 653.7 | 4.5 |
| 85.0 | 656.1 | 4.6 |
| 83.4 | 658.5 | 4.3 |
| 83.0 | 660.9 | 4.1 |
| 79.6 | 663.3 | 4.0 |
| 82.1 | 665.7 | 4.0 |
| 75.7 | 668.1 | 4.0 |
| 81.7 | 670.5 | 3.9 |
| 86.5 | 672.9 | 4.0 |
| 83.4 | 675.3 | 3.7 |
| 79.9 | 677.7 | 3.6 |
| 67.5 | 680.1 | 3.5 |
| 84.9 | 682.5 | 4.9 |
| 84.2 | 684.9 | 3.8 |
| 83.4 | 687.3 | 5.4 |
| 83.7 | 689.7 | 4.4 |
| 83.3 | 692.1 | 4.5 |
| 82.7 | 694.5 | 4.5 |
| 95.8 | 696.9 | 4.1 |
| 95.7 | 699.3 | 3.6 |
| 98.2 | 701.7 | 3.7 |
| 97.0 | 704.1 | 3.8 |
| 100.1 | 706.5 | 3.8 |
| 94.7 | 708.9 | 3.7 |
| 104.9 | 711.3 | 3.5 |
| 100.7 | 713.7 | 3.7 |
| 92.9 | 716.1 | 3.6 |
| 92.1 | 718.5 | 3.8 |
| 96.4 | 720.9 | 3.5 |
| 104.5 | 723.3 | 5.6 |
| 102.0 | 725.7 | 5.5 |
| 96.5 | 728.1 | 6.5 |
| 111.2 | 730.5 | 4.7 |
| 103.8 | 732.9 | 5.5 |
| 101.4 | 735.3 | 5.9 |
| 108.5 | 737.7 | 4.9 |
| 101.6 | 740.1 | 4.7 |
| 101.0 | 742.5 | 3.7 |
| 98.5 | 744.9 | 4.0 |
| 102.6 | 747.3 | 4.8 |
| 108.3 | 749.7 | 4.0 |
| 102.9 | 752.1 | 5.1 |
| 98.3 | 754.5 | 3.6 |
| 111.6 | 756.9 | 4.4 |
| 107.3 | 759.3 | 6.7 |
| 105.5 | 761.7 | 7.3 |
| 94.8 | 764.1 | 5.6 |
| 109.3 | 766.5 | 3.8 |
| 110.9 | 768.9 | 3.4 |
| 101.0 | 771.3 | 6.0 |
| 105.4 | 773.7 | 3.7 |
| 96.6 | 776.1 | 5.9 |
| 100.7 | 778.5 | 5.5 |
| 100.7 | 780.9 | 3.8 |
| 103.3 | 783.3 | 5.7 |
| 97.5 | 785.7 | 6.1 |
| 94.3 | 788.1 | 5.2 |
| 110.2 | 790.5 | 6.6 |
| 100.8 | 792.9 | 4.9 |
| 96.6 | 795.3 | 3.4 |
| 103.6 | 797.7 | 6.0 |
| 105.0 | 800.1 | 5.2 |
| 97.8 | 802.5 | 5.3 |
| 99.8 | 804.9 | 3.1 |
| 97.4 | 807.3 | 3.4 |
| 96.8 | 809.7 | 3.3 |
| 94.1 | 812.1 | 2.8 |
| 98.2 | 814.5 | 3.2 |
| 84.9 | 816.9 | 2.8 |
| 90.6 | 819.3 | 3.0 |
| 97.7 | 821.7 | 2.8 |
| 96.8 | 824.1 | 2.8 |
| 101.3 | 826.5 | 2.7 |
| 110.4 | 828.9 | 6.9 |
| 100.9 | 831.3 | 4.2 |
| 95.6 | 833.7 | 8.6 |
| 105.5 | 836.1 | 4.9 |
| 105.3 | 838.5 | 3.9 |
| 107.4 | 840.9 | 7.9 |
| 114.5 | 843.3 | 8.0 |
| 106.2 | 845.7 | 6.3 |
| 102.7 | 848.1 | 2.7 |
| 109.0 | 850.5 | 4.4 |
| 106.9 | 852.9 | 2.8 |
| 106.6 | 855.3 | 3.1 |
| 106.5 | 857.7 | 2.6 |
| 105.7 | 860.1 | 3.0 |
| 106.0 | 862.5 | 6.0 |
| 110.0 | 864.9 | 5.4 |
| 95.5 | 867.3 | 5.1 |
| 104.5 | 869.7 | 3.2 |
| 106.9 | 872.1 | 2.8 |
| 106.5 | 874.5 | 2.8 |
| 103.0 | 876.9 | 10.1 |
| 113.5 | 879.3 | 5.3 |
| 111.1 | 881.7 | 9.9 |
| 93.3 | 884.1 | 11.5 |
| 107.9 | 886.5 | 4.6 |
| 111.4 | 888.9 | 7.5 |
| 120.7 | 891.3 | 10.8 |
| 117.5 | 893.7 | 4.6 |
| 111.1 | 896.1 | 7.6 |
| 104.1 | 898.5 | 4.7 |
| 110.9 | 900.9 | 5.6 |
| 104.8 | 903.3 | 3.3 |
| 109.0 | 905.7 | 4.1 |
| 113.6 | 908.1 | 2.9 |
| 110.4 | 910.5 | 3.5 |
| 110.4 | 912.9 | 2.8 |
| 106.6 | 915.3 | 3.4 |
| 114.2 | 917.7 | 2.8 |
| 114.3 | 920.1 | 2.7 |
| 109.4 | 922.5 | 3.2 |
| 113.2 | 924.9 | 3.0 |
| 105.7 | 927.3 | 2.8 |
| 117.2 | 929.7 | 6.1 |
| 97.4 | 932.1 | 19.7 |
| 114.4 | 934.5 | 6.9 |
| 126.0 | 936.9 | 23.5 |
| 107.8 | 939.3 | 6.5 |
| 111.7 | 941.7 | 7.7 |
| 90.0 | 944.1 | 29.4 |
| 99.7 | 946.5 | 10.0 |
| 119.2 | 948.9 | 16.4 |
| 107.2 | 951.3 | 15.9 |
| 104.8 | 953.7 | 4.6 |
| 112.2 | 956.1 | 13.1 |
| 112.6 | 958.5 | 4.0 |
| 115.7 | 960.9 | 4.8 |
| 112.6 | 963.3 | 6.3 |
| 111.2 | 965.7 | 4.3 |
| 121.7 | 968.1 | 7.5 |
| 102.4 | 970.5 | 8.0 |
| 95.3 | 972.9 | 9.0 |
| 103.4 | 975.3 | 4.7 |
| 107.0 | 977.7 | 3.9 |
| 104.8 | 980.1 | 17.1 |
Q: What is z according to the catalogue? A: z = 0.58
